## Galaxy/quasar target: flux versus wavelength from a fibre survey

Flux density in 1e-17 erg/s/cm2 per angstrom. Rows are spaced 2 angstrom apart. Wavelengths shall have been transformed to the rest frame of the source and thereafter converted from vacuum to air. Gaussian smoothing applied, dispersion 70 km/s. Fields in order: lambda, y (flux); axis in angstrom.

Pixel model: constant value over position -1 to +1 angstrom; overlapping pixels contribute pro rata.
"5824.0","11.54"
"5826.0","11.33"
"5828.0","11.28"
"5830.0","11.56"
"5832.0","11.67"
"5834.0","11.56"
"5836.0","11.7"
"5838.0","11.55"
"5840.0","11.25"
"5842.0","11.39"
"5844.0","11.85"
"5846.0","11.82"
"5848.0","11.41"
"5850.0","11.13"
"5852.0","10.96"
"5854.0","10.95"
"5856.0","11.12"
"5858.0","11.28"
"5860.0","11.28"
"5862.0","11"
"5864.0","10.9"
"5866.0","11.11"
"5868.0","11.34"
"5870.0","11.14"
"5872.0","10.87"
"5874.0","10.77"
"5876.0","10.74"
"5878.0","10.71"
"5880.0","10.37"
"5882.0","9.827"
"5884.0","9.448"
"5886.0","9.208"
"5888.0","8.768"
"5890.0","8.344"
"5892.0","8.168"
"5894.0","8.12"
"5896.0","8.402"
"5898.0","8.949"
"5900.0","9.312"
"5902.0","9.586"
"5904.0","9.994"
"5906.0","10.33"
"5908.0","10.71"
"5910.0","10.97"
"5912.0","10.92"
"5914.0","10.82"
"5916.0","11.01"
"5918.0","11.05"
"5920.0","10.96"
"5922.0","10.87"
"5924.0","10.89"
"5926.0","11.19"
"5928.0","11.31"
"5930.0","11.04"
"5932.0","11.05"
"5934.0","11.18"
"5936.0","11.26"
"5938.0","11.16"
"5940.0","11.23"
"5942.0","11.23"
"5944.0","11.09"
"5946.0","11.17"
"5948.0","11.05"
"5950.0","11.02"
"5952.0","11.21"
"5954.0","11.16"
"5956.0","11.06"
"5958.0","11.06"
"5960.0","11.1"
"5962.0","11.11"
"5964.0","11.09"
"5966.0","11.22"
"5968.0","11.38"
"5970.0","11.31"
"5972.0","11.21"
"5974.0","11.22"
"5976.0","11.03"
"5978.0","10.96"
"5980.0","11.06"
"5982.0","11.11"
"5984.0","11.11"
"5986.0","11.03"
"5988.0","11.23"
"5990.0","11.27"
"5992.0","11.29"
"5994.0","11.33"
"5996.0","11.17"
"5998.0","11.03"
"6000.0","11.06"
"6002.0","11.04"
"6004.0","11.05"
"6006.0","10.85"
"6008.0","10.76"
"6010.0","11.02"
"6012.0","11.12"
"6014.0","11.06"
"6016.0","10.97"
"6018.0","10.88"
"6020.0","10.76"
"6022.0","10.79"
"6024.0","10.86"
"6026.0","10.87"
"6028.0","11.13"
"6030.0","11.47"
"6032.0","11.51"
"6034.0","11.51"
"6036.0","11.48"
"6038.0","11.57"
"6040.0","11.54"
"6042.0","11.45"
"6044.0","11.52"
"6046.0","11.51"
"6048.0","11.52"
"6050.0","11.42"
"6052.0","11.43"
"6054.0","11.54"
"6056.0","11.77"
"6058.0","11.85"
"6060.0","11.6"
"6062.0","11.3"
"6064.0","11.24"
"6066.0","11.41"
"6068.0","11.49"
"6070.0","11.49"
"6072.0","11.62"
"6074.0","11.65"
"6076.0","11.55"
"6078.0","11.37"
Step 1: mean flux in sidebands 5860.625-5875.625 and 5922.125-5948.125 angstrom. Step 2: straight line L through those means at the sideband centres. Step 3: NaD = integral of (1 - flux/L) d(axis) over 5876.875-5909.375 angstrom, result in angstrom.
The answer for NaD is 4.8 angstrom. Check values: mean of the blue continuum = 11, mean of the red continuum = 11.1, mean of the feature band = 9.41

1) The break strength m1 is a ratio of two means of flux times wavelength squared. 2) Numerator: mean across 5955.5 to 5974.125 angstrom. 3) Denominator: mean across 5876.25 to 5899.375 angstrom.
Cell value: 1.25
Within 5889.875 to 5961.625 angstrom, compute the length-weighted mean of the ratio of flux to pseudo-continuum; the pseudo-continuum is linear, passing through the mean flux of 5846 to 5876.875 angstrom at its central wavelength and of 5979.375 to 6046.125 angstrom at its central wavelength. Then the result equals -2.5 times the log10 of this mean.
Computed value 0.05 mag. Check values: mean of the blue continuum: 11.1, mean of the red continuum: 11.2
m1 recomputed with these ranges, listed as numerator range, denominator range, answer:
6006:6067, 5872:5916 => 1.21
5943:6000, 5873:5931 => 1.13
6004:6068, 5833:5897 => 1.13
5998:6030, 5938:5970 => 1.00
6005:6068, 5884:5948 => 1.14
